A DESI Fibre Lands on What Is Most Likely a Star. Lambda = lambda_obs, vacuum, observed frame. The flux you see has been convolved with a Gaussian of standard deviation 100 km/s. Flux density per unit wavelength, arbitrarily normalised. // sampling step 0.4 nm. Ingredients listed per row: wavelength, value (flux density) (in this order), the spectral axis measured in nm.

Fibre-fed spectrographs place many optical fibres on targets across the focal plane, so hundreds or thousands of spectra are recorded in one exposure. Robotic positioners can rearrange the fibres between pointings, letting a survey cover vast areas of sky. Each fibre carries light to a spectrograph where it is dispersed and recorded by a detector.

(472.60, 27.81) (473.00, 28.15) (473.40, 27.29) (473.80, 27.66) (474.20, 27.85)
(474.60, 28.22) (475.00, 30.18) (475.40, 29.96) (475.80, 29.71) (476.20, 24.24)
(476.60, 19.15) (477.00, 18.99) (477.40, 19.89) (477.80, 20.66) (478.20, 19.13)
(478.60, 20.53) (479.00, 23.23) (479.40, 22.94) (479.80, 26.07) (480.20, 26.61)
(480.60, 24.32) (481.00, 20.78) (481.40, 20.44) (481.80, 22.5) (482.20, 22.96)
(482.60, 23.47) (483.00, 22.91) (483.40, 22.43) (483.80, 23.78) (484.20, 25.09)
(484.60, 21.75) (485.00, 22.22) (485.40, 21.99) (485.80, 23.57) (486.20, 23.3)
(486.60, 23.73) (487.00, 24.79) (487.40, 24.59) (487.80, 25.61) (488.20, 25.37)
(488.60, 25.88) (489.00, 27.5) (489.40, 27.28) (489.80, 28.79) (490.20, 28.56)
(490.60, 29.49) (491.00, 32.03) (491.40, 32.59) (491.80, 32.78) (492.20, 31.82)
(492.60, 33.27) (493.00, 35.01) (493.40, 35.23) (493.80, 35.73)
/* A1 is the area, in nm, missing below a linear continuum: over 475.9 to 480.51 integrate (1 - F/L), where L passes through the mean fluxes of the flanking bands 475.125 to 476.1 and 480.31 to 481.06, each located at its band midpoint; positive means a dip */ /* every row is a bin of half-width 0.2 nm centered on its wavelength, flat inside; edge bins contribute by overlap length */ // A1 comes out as 0.69 nm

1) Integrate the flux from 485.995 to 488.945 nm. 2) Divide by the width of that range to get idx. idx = 24.9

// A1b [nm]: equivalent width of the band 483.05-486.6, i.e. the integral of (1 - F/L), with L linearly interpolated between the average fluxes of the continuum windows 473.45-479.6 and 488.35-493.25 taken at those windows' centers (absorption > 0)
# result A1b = 0.61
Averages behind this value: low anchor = 24.2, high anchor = 30.4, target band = 23.1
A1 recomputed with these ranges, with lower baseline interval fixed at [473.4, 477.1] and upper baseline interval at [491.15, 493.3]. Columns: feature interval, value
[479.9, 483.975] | 0.841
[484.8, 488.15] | 0.771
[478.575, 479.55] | 0.191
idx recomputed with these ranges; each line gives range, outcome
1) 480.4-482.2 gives 22.1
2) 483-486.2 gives 23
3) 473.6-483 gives 23.9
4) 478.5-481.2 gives 23.6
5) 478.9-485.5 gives 23.2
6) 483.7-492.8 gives 26.8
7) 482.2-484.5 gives 23.4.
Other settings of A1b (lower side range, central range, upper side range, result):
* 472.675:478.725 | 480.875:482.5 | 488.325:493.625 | 0.321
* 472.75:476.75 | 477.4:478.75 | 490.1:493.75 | 0.395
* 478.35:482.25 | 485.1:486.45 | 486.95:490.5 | 0.130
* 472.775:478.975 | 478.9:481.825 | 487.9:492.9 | 0.315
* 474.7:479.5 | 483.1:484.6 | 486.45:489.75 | 0.084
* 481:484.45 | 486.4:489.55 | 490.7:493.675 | 0.332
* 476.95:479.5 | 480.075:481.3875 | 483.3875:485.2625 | -0.093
